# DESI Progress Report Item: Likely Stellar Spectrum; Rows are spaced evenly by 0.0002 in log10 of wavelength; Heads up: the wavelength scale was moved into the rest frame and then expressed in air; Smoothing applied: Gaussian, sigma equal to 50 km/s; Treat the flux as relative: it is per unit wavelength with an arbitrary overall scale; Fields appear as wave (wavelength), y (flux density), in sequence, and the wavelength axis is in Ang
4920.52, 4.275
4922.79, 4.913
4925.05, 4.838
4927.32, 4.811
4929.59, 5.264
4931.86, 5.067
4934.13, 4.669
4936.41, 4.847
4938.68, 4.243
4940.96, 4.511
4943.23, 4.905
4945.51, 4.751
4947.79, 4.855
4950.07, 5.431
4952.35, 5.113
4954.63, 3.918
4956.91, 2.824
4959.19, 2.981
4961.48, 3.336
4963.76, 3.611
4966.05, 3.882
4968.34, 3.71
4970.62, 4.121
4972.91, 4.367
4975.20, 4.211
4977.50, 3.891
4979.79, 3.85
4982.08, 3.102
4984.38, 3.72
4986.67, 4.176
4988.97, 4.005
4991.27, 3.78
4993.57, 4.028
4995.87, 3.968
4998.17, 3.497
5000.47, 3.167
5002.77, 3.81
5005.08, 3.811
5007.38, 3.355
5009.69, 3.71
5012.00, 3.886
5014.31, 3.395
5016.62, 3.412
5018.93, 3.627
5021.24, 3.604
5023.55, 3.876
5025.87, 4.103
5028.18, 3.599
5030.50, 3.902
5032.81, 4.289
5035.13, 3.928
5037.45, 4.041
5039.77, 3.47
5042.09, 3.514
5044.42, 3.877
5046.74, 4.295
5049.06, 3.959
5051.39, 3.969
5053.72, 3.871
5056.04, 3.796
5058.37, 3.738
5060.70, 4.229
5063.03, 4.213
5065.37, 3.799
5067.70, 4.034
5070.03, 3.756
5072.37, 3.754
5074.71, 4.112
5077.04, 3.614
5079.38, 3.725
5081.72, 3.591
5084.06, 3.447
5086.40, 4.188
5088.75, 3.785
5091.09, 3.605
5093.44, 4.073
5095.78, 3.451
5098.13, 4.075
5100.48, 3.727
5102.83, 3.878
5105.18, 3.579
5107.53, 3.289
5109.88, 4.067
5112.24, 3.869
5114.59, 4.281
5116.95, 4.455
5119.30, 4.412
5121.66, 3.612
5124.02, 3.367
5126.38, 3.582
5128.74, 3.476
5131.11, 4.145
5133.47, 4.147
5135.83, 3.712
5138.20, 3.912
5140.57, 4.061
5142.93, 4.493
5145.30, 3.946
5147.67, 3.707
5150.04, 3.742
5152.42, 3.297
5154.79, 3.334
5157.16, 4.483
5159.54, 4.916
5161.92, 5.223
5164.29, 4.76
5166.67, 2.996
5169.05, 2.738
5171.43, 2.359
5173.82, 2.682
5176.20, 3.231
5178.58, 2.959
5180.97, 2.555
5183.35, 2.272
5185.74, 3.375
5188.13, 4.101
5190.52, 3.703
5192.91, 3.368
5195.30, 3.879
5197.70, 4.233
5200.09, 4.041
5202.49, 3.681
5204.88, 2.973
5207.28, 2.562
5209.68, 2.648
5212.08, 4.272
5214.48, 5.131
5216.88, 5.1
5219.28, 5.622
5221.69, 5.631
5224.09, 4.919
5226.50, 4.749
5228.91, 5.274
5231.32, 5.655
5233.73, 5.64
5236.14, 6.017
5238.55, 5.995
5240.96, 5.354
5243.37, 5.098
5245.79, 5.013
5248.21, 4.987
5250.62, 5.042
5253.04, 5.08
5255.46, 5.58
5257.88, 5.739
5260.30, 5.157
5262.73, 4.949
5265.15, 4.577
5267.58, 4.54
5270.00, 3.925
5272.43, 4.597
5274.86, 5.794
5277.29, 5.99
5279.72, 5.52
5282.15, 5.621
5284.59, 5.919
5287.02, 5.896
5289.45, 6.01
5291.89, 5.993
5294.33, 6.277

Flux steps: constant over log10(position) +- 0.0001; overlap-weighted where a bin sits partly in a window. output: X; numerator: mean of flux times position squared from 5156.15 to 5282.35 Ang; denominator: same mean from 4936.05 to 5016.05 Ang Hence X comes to 1.2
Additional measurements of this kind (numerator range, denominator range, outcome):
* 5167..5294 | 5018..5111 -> 1.28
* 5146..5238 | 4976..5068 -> 1.13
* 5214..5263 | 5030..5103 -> 1.47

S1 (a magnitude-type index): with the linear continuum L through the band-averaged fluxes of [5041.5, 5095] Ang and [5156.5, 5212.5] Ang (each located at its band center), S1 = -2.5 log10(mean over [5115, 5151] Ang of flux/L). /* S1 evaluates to -0.08 mag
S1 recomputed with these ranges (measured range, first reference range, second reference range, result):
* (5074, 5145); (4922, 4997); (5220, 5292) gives 0.23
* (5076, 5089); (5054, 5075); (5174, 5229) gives 0.06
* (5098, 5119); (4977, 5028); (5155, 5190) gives -0.11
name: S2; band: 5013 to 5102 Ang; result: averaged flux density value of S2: 3.83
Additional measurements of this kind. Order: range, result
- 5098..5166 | 3.98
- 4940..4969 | 4.14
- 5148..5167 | 4.13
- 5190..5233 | 4.33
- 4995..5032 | 3.67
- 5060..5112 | 3.81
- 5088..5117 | 3.83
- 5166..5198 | 3.15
